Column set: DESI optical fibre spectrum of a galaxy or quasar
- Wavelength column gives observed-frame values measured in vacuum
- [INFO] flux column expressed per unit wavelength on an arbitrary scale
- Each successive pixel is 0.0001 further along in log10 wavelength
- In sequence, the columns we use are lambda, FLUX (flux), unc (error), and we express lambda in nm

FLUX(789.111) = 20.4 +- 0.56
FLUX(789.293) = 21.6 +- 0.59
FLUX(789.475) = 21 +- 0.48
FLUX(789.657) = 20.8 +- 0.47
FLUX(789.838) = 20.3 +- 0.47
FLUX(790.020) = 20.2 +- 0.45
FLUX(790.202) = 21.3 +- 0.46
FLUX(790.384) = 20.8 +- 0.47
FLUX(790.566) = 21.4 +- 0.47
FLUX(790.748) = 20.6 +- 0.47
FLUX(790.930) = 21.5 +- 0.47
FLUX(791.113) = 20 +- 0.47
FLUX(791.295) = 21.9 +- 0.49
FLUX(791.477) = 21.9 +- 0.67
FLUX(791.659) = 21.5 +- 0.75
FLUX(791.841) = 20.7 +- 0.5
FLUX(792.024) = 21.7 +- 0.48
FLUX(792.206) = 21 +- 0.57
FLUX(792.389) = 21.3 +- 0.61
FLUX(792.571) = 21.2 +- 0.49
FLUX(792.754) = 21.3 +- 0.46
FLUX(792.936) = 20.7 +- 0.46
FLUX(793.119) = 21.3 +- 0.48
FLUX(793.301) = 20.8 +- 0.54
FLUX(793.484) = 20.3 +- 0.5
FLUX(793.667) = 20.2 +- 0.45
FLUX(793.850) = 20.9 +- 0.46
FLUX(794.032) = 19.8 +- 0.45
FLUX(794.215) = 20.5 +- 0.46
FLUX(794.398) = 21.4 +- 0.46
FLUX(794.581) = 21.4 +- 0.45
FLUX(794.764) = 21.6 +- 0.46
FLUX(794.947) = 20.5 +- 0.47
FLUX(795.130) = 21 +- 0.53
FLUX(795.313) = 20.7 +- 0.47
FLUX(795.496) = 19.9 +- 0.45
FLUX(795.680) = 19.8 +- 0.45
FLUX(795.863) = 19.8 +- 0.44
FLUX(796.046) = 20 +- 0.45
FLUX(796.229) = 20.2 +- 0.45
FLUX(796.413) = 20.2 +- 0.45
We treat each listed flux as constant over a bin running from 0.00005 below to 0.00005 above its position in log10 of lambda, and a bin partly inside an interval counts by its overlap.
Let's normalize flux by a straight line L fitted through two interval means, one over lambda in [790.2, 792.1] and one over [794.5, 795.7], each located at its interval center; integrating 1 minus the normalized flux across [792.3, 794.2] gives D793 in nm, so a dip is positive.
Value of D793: 0.02 nm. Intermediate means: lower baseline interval 21.2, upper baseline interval 20.7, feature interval 20.8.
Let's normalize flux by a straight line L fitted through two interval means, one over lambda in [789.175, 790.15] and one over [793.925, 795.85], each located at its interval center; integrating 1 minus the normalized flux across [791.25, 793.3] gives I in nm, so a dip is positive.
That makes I -0.057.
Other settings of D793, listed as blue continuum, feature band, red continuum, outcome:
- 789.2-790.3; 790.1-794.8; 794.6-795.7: -0.06 nm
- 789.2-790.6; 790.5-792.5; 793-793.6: -0.04 nm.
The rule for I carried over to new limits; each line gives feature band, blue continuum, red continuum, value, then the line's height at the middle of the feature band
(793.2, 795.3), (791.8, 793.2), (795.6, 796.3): -0.02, 20.6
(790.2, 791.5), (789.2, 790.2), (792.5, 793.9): -0.02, 20.8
